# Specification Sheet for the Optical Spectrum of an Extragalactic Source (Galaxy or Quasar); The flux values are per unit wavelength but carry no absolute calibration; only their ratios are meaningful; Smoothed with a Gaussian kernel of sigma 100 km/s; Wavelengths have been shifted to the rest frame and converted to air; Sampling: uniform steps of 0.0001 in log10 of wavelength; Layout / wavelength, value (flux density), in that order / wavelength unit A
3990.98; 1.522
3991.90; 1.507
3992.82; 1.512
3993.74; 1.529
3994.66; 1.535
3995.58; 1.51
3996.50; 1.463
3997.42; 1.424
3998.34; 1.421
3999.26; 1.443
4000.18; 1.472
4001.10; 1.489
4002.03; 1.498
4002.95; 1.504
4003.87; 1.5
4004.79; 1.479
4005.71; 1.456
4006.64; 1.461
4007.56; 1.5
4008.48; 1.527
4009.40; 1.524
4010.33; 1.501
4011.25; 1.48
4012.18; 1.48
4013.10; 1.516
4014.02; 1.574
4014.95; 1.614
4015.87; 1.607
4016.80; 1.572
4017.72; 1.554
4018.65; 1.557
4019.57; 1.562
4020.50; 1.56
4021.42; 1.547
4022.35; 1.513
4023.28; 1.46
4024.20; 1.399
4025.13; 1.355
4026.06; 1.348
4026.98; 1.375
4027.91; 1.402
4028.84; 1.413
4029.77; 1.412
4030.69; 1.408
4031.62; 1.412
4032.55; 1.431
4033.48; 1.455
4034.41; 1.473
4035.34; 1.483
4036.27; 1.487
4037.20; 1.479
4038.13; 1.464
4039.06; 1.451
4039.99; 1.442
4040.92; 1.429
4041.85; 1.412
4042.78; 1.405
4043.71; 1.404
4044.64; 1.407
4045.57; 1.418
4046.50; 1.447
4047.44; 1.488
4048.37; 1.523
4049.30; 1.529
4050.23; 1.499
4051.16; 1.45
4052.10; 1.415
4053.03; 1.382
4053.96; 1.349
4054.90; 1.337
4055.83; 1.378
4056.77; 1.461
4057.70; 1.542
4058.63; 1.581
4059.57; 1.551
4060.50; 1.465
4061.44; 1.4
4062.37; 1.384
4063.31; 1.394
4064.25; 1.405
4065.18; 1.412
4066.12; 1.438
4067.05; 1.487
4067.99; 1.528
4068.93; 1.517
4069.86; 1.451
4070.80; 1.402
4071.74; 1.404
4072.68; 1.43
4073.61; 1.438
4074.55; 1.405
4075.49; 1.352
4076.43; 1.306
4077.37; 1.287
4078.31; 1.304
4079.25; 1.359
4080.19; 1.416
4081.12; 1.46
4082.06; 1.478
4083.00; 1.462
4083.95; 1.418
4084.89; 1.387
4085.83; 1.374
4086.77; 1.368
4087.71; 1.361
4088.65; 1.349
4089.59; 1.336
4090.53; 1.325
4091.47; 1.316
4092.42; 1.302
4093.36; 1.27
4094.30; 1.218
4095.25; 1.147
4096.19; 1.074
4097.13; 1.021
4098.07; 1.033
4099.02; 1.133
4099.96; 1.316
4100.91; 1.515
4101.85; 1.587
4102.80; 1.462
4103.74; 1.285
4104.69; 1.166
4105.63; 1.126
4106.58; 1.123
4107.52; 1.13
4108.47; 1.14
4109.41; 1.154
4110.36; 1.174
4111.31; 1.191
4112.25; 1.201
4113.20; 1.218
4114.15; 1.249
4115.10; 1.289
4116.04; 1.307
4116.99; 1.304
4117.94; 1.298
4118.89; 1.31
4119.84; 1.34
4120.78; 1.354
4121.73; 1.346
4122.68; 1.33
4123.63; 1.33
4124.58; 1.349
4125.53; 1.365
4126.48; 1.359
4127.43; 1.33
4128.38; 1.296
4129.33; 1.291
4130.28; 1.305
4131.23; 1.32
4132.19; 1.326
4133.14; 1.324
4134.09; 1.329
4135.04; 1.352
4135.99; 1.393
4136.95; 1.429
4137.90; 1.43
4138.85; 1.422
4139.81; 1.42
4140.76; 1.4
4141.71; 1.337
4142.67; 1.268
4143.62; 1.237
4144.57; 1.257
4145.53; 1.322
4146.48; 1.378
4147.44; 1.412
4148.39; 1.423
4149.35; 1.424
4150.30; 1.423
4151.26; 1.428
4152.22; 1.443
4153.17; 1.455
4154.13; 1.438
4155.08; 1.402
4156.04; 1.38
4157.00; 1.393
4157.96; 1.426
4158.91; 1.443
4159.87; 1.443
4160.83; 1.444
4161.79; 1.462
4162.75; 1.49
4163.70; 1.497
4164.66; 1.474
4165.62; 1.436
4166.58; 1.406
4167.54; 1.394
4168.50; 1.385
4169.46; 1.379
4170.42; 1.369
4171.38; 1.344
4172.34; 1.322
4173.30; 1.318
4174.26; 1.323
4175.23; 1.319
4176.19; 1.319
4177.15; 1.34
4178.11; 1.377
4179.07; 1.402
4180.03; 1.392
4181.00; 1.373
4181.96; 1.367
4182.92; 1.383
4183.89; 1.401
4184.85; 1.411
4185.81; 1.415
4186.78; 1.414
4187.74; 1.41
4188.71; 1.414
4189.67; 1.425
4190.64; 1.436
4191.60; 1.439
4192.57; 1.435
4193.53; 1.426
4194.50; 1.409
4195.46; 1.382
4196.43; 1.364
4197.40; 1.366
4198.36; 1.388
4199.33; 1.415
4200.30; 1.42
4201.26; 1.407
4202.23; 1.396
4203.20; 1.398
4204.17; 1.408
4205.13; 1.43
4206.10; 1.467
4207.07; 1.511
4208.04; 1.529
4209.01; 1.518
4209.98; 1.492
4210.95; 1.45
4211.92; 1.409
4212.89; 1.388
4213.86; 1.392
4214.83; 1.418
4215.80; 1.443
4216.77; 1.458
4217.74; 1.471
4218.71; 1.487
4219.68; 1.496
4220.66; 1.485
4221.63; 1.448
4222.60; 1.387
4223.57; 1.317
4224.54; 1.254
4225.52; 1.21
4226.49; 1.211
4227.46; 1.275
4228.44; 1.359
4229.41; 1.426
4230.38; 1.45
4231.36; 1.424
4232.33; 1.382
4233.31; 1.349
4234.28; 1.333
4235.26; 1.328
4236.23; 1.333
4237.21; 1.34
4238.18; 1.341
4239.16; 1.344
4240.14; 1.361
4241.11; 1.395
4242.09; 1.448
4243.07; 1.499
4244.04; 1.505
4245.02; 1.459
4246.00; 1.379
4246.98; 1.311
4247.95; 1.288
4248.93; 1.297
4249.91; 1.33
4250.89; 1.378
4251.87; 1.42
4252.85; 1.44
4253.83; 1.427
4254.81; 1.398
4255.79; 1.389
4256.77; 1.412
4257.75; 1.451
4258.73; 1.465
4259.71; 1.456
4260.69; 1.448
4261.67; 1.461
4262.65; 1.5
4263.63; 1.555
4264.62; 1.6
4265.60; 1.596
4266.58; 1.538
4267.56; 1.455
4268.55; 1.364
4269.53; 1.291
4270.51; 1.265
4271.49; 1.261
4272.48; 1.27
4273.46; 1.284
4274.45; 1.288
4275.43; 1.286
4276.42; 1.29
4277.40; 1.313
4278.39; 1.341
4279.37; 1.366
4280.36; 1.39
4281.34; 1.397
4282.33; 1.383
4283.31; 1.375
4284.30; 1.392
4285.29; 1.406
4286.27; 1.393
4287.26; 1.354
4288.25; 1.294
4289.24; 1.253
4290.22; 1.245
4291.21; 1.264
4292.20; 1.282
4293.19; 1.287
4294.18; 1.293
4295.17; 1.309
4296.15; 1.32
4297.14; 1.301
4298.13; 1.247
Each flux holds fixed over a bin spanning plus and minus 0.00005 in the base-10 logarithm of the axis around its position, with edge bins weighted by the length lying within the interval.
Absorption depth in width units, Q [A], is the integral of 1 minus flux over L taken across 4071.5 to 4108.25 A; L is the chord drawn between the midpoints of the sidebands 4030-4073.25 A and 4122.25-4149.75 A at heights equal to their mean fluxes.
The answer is 2.4 A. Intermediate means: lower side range 1.45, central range 1.31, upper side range 1.35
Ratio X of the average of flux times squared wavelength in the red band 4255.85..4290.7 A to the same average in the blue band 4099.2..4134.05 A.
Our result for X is 1.15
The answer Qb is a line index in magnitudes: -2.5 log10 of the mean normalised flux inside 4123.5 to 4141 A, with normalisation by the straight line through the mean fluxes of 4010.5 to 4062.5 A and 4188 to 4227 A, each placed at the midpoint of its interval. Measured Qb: 0.06 mag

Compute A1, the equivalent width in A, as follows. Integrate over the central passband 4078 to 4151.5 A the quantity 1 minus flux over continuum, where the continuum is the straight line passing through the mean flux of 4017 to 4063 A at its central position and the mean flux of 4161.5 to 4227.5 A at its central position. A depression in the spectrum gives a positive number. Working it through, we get 5.9 A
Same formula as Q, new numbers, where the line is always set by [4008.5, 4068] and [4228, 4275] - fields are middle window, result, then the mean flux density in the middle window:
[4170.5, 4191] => 0.6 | 1.38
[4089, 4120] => 4.3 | 1.24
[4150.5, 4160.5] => 0.0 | 1.42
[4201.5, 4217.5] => -0.4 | 1.44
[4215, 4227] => 0.2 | 1.39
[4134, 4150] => 0.7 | 1.37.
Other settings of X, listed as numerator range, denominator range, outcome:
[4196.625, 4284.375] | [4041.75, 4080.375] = 1.07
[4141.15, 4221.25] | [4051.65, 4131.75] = 1.10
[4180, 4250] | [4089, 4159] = 1.11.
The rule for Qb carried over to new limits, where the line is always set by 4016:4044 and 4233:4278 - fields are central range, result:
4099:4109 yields 0.13 mag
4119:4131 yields 0.08 mag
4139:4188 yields 0.02 mag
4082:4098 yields 0.12 mag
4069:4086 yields 0.03 mag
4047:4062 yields -0.01 mag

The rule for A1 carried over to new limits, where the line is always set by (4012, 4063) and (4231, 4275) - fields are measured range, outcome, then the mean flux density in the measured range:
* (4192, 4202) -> 0.09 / 1.4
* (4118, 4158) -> 1.92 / 1.36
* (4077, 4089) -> 0.51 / 1.39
